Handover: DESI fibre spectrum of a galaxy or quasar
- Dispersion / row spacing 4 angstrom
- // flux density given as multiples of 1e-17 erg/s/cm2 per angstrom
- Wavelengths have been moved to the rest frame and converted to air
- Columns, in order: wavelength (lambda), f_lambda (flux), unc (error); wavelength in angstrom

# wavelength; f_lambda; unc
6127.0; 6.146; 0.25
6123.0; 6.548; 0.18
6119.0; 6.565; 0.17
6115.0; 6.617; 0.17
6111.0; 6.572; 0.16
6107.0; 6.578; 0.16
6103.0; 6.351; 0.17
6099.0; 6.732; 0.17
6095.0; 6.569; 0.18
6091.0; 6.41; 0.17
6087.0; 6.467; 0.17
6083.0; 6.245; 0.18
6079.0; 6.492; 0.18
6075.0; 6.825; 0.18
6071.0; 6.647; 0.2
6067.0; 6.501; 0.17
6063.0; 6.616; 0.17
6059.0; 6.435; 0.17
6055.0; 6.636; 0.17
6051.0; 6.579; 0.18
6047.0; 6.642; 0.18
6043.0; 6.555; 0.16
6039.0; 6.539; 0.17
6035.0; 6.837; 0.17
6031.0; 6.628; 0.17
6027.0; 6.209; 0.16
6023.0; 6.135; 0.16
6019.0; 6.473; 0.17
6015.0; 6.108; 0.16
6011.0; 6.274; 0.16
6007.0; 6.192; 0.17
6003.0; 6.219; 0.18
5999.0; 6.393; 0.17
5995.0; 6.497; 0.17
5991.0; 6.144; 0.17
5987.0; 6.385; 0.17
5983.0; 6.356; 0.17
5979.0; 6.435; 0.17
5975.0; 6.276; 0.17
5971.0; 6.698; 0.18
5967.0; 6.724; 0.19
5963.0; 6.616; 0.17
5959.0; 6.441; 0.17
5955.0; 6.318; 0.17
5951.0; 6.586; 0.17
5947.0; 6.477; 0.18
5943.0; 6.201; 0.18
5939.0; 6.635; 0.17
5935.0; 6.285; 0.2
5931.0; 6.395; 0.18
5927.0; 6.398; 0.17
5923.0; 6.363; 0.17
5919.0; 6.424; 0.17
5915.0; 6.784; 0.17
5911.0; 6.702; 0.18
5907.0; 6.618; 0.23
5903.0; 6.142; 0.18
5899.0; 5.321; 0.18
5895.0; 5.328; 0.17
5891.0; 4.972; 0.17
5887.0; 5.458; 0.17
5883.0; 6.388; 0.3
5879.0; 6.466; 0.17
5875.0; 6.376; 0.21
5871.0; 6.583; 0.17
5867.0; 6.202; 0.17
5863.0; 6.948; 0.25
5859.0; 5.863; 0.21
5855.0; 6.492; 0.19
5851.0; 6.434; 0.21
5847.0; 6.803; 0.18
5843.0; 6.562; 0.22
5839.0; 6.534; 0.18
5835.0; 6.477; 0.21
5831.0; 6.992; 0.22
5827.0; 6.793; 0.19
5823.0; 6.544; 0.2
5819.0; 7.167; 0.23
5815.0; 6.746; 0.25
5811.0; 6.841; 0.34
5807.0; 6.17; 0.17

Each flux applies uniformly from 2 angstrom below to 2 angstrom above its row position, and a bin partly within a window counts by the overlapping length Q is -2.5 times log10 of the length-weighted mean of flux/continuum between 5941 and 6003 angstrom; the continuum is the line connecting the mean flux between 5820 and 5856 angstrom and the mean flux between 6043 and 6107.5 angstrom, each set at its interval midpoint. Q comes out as 0.03 mag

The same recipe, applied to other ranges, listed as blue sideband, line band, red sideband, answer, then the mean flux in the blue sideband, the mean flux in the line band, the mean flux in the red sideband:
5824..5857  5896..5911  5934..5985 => 0.082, 6.63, 6.07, 6.47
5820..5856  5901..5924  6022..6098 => 0.016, 6.64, 6.51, 6.53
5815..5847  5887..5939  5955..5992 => 0.074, 6.73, 6.14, 6.45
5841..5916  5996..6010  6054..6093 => 0.023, 6.23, 6.28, 6.52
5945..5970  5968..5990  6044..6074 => 0.019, 6.53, 6.43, 6.59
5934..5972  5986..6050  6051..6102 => 0.022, 6.5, 6.39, 6.55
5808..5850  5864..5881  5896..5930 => 0.013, 6.72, 6.44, 6.32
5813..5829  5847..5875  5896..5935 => 0.027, 6.81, 6.44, 6.32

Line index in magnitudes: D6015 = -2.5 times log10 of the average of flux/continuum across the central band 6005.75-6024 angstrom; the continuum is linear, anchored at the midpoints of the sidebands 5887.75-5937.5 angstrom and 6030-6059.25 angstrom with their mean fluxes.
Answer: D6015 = 0.04 mag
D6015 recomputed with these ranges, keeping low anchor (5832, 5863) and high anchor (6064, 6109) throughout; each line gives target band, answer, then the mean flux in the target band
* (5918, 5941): 0.016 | 6.42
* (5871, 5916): 0.078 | 6.06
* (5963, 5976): -0.013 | 6.6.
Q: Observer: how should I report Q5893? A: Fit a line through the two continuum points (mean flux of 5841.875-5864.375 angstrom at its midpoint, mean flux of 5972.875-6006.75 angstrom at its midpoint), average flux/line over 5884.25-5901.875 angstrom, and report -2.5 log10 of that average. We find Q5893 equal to 0.20 mag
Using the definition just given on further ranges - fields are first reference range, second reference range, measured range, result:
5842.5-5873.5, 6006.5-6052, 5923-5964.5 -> 0.00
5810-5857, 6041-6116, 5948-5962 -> 0.03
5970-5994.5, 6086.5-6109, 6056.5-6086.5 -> -0.01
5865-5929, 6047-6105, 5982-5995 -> 0.01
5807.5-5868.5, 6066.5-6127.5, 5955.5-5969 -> 0.00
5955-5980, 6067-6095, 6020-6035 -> 0.02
